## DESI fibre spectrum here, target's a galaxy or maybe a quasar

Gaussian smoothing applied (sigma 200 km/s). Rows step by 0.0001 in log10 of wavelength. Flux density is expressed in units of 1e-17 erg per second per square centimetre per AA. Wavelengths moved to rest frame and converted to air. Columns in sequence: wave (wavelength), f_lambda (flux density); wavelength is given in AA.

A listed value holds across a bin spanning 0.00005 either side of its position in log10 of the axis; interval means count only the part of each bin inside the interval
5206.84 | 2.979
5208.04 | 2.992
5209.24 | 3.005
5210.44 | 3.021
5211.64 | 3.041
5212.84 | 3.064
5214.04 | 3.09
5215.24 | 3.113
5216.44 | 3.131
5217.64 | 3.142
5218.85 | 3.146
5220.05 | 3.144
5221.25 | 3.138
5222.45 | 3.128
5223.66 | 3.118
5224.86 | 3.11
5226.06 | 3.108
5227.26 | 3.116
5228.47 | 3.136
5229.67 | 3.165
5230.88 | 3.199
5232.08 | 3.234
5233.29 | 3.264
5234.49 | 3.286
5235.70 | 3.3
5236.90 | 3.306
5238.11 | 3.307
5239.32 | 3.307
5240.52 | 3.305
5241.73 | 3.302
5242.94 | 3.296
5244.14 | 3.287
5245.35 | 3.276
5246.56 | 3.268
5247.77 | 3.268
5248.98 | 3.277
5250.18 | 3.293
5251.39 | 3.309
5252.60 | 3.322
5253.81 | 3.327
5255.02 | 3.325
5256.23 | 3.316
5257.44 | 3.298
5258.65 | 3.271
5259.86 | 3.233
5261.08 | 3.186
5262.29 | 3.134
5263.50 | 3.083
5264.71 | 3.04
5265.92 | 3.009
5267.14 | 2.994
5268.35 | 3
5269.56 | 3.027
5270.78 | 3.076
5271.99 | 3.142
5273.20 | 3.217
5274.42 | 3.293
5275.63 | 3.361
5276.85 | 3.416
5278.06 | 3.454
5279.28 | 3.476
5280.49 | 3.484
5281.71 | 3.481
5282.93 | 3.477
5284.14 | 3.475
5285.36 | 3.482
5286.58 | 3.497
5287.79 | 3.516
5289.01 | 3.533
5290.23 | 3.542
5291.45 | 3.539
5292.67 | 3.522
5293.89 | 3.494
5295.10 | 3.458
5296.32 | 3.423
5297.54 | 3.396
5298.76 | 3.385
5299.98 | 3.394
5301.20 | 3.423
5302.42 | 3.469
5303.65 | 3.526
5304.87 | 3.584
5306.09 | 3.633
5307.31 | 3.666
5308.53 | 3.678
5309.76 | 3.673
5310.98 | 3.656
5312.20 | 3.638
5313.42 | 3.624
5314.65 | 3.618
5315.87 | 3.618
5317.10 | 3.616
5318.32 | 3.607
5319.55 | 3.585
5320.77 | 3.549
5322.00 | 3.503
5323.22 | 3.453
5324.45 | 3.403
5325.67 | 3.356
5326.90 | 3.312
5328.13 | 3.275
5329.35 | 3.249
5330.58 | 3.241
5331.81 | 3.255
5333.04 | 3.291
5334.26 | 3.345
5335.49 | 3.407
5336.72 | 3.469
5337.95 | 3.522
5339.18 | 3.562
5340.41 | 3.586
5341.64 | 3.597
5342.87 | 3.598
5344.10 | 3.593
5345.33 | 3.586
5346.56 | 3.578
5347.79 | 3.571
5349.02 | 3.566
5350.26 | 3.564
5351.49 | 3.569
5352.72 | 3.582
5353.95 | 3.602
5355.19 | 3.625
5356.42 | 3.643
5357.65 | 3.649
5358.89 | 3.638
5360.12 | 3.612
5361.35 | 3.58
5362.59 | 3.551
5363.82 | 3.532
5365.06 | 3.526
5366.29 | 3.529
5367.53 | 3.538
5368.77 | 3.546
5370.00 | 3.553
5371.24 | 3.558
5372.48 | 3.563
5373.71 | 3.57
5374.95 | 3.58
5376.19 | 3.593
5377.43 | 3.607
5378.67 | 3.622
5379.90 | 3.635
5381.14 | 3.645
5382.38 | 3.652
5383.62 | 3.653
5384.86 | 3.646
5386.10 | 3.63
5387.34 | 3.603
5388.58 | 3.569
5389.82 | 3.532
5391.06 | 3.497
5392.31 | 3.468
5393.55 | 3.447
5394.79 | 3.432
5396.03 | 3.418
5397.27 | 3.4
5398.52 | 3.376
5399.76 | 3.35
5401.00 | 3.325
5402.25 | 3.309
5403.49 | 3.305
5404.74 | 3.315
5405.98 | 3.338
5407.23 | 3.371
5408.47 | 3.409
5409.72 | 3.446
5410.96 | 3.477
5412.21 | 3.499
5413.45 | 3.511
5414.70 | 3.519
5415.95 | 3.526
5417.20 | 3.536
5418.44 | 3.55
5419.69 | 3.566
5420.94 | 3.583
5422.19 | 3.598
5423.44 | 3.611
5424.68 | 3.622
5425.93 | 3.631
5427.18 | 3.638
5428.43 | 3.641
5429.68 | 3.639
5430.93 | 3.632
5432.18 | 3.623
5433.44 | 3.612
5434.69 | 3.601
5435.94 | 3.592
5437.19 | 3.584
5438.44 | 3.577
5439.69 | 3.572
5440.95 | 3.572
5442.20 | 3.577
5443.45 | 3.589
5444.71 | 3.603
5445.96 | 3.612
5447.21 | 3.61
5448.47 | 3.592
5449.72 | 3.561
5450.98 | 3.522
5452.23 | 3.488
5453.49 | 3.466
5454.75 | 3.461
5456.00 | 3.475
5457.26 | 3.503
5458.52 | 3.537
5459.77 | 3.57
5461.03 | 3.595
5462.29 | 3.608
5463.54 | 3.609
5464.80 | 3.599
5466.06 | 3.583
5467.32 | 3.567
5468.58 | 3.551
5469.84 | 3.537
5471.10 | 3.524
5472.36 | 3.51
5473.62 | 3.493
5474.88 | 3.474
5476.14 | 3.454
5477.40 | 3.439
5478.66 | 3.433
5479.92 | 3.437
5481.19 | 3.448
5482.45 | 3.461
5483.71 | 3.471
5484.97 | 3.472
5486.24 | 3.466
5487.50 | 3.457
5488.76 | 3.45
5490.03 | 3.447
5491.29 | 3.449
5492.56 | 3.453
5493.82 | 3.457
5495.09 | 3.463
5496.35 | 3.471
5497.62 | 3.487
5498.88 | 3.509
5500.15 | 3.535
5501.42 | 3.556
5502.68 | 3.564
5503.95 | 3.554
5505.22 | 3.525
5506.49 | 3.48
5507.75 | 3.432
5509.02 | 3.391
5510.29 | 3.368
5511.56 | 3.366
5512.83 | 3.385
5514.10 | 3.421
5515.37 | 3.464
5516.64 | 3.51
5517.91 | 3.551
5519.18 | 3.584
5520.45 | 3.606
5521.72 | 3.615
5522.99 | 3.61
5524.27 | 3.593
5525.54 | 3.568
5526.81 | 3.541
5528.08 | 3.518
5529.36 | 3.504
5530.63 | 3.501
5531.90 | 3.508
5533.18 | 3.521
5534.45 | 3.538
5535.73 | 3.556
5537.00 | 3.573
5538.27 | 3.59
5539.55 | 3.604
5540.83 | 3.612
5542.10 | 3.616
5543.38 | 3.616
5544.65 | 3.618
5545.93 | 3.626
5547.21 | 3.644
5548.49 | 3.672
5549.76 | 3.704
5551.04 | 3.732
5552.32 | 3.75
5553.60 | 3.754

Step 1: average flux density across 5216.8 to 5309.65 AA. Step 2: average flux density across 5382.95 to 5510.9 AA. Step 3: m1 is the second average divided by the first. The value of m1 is 1.1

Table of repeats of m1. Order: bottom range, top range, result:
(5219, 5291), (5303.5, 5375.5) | 1.08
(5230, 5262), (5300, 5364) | 1.08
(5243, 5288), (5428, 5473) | 1.09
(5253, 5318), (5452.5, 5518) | 1.03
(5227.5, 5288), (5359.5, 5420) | 1.07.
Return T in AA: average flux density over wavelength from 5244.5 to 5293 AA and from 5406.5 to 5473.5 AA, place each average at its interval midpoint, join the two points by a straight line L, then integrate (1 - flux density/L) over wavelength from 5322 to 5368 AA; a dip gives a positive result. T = -1.1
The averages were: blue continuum 3.3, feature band 3.5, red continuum 3.56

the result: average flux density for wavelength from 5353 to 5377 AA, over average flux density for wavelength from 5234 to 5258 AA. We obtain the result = 1.08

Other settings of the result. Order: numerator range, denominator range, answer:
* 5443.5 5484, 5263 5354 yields 1.02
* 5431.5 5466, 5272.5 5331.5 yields 1.02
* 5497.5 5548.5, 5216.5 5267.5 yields 1.10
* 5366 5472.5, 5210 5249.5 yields 1.11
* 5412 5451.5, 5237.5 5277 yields 1.11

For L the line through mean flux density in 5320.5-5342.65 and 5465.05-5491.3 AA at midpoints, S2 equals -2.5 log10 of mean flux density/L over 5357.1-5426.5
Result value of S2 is -0.03 mag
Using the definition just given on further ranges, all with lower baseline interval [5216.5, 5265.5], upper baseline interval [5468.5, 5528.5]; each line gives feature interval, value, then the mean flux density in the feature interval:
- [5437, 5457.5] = -0.035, 3.55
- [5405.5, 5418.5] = -0.022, 3.47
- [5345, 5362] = -0.080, 3.6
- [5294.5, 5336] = -0.057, 3.48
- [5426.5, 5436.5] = -0.061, 3.62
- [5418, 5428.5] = -0.059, 3.6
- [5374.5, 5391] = -0.074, 3.61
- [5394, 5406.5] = 0.010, 3.36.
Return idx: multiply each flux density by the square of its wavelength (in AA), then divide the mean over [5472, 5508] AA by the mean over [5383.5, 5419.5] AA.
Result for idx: 1.04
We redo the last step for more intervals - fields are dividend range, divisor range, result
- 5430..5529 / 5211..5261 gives 1.20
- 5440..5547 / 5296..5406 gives 1.06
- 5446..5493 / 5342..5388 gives 1.02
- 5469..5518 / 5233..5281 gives 1.16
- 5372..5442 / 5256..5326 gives 1.08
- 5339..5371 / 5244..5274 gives 1.16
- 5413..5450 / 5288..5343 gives 1.07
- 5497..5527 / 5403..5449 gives 1.02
